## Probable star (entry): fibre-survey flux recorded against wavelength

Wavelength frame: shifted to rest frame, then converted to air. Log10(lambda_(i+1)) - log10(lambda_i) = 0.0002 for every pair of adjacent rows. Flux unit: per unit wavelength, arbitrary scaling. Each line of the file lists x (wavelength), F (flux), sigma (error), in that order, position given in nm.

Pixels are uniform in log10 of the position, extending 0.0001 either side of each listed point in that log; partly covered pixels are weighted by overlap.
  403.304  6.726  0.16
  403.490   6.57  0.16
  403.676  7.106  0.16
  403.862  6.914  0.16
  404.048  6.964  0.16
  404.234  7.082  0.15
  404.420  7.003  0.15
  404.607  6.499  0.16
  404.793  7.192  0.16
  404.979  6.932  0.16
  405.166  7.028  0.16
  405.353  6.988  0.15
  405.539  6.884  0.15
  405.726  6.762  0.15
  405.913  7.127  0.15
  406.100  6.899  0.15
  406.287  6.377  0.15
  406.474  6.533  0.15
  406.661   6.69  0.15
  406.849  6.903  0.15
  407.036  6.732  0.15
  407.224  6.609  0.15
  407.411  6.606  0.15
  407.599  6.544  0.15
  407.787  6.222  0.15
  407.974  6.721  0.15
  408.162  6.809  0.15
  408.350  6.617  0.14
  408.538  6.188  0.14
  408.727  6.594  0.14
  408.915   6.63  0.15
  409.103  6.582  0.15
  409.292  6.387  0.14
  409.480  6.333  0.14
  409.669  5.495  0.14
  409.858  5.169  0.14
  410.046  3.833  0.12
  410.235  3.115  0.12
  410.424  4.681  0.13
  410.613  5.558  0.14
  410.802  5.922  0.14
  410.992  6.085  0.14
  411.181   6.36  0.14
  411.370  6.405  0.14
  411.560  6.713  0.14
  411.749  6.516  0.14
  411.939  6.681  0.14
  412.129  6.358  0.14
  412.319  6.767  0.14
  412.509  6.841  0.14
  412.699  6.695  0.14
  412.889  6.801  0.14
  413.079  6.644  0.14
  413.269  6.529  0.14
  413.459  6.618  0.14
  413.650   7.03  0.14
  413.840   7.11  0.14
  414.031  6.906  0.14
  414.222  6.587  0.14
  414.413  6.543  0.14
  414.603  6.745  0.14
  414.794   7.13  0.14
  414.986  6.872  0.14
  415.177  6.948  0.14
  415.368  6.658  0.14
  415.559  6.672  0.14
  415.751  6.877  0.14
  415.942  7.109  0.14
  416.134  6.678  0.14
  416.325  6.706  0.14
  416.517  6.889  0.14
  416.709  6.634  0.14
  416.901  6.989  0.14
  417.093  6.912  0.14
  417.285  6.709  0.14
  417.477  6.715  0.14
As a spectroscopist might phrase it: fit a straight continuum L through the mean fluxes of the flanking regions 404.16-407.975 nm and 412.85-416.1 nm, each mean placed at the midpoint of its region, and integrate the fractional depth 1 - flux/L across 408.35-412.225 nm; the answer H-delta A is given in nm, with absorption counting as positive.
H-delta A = 0.510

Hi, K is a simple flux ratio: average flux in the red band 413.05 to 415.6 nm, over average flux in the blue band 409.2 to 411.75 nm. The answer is 1.22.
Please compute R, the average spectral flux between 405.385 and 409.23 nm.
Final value 6.65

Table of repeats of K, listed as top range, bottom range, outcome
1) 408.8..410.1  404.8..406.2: 0.84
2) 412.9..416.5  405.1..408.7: 1.02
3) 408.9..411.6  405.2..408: 0.84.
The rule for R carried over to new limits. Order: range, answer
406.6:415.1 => 6.35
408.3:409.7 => 6.38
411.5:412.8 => 6.65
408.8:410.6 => 5.38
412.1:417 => 6.79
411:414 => 6.66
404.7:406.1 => 6.98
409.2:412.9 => 5.92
